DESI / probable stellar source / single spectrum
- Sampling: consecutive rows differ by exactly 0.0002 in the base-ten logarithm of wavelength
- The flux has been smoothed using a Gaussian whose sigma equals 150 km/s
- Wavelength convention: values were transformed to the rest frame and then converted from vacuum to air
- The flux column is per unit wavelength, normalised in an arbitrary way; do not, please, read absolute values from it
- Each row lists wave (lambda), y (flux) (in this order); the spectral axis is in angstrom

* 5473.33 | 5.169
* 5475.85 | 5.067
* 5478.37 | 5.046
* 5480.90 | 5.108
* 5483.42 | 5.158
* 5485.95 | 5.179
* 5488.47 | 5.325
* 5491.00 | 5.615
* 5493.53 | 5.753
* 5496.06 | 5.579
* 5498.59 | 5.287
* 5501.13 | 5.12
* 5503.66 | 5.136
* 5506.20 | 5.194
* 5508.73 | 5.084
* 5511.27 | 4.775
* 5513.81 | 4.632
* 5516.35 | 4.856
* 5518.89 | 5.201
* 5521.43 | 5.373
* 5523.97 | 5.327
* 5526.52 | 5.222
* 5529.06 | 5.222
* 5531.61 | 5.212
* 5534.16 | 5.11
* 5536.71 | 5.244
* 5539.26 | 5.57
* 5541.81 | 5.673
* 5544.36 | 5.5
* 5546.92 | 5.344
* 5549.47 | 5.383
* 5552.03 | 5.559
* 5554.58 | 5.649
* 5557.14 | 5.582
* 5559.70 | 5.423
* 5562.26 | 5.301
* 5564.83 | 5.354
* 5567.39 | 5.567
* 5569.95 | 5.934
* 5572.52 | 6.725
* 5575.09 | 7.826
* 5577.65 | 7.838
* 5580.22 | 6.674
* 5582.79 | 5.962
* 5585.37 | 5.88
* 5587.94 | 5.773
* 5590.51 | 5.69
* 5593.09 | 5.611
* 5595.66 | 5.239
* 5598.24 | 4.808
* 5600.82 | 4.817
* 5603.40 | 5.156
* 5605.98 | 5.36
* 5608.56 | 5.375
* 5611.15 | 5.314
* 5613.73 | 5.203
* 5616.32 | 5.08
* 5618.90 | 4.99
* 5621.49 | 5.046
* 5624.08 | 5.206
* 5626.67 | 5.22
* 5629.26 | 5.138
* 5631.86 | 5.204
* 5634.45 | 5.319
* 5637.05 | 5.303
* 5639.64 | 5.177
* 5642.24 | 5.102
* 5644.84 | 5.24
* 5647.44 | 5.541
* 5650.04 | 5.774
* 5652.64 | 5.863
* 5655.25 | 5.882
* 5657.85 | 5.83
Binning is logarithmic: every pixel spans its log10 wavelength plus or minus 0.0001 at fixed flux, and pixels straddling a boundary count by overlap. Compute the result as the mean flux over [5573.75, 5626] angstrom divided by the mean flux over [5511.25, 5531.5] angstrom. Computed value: 1.1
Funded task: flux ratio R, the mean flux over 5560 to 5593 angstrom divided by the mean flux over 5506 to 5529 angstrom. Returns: 1.2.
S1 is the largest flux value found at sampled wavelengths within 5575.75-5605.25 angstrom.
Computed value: 7.838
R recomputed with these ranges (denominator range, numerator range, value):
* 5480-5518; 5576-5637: 1.06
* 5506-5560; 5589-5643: 0.99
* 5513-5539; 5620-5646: 1.01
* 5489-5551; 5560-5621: 1.08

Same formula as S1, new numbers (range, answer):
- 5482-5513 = 5.753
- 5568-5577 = 7.826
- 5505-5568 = 5.673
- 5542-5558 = 5.649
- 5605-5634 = 5.375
